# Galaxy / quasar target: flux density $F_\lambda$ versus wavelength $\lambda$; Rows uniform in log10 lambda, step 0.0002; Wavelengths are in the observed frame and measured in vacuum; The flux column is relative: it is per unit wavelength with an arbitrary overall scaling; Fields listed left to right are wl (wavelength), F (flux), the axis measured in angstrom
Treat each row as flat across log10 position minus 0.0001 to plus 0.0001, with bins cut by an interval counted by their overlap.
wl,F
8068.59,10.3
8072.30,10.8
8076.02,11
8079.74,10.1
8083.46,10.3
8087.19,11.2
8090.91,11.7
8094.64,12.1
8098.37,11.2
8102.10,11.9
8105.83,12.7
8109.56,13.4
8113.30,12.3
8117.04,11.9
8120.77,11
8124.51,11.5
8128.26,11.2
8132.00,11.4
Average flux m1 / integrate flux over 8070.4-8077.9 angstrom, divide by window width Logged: 10.9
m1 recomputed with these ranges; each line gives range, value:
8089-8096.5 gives 11.9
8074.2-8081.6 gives 10.5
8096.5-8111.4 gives 12.3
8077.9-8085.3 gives 10.2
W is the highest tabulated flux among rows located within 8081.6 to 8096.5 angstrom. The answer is 12.1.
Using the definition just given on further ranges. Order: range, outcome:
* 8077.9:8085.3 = 10.3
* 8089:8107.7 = 12.7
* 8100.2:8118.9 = 13.4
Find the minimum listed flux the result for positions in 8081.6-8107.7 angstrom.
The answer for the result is 10.3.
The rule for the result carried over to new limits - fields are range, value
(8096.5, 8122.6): 11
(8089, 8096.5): 11.7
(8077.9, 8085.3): 10.1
